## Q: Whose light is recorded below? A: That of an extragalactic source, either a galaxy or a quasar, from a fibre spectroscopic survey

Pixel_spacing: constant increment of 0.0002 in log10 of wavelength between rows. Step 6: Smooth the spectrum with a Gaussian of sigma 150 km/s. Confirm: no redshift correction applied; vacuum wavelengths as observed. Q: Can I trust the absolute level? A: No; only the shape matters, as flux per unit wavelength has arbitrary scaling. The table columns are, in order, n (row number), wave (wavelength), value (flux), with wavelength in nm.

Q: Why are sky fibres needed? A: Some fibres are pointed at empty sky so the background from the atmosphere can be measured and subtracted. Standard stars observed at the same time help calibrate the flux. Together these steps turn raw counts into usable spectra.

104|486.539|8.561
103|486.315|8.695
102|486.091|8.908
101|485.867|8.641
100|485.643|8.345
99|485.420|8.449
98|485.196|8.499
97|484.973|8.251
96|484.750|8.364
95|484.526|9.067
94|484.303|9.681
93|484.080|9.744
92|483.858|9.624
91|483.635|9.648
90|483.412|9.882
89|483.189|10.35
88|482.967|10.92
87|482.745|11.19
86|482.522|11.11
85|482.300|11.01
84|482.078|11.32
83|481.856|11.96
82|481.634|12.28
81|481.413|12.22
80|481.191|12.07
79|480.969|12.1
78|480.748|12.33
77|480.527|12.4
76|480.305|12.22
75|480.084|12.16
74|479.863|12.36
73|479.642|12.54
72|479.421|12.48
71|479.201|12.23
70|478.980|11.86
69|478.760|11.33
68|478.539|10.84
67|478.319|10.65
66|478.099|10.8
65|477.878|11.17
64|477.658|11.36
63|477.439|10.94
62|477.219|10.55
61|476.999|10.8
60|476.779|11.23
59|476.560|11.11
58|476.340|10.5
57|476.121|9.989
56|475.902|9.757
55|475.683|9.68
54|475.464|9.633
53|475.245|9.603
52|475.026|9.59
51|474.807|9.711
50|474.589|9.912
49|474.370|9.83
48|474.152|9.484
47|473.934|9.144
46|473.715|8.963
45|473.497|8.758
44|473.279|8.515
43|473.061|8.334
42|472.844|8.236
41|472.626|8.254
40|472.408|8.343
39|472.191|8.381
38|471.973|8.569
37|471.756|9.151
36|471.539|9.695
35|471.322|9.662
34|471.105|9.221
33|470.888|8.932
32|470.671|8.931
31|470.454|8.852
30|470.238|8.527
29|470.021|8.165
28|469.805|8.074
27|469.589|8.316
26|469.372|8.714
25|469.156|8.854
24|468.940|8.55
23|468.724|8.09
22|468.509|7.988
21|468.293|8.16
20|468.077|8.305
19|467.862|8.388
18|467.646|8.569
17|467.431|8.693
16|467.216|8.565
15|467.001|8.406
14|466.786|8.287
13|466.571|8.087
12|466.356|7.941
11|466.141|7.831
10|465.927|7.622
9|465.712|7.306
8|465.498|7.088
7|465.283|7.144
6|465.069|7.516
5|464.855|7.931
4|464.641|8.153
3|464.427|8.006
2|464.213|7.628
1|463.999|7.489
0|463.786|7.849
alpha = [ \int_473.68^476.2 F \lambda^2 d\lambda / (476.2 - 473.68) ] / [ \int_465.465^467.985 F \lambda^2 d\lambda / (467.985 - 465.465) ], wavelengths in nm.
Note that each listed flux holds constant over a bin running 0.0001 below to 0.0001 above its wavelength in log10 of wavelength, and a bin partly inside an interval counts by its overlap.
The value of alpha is 1.23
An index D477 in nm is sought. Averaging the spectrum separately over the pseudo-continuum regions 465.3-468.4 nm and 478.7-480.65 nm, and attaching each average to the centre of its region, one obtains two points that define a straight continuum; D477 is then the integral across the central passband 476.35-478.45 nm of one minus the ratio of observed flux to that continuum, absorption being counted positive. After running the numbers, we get 0.097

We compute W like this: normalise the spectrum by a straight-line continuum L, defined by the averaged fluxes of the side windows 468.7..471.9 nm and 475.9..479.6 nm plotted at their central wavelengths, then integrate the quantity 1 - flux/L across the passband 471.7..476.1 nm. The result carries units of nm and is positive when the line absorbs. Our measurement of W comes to 0.36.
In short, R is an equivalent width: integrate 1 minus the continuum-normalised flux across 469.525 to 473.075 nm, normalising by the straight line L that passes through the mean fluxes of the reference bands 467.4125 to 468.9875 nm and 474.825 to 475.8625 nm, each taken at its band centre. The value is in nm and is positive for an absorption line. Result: 0.07 nm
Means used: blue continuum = 8.32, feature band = 8.7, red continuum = 9.64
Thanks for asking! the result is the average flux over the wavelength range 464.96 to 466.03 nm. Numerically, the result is 7.33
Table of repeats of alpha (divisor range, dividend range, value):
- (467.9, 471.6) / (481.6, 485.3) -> 1.24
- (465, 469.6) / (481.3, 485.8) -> 1.33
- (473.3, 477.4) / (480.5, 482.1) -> 1.26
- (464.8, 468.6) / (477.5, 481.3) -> 1.56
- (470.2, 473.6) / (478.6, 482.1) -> 1.43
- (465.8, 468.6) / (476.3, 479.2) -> 1.41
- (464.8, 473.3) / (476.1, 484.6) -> 1.40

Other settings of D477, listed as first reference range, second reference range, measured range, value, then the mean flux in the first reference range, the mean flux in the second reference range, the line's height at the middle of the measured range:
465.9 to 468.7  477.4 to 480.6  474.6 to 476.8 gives 0.14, 8.23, 11.7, 10.7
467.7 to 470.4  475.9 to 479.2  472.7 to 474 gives 0.14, 8.36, 10.9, 9.67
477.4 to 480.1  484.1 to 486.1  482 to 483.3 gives -0.15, 11.6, 8.72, 9.83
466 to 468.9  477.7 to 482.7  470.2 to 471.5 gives 0.02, 8.26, 11.8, 9.2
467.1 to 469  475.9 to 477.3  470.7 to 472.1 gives 0.01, 8.37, 10.6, 9.25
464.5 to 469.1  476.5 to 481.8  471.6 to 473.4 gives 0.22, 8.04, 11.7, 9.72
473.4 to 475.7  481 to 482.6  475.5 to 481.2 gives -0.35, 9.48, 11.7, 10.7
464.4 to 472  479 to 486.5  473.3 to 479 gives -0.37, 8.35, 10.6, 9.59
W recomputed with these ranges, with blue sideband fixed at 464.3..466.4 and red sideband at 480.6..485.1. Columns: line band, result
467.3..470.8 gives -0.073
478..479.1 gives -0.132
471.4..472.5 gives -0.010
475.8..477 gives -0.125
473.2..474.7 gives -0.019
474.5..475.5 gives -0.041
